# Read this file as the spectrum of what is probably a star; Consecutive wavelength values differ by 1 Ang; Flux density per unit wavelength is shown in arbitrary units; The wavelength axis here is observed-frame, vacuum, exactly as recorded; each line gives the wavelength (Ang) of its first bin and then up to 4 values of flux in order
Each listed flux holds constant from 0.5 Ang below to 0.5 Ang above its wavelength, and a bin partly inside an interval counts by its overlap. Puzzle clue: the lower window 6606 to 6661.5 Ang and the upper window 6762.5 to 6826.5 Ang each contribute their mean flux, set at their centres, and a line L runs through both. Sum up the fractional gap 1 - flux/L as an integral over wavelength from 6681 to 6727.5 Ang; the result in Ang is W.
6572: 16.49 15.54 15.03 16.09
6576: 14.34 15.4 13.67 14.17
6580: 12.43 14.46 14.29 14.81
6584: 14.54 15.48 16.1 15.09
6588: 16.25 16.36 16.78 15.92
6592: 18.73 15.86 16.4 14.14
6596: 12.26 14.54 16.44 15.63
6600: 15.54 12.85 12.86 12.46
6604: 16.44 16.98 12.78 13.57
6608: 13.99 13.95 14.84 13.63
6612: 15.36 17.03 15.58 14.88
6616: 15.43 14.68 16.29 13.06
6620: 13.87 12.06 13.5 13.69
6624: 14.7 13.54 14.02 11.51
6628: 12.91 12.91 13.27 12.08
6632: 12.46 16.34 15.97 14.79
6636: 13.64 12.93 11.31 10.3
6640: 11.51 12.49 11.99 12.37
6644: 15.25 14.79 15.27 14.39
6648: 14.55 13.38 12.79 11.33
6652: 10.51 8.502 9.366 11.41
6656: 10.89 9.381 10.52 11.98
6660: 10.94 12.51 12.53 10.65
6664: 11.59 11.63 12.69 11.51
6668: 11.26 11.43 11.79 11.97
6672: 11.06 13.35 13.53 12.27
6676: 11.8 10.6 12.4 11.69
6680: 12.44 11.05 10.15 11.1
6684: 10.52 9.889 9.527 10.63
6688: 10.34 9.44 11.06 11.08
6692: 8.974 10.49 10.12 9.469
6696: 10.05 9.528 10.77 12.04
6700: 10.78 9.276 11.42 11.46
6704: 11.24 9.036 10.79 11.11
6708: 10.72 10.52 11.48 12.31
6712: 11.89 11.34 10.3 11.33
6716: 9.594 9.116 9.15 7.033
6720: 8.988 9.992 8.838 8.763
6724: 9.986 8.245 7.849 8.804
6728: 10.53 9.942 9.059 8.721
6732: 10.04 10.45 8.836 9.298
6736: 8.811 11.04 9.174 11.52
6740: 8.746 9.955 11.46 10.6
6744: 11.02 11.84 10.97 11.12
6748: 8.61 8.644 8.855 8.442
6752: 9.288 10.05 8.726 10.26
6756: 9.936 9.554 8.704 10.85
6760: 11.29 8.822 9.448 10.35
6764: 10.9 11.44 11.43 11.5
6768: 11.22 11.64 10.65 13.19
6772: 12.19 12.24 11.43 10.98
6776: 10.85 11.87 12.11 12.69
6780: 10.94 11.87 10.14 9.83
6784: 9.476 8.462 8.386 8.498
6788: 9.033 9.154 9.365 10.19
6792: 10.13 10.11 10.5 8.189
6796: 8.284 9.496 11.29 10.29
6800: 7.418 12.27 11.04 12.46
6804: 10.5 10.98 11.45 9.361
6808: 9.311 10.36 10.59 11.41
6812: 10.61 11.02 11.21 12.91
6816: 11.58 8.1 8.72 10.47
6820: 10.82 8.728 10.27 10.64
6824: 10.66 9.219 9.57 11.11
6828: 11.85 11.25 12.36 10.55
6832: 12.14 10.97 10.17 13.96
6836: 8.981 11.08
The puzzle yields 7.2 Ang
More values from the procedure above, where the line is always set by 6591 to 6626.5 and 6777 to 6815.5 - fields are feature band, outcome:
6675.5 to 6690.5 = 2.4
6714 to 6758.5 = 8.0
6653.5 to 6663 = 1.7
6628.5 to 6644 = 1.1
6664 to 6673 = 1.0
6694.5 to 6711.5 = 2.4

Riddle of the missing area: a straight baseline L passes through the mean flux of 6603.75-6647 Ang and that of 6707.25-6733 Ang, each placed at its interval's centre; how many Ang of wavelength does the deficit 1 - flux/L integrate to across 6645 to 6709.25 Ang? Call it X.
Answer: 2.4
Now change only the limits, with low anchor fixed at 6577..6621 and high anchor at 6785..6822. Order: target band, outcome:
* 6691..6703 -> 2.1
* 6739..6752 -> 1.6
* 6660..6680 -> 2.0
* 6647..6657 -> 1.6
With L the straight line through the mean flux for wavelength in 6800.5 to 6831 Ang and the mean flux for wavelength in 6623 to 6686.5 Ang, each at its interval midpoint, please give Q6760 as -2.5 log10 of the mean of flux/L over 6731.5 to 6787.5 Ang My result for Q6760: 0.08 mag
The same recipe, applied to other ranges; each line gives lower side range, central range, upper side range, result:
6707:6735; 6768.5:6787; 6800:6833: -0.07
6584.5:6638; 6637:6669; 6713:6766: 0.09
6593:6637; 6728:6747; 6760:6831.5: 0.16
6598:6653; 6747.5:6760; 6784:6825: 0.18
